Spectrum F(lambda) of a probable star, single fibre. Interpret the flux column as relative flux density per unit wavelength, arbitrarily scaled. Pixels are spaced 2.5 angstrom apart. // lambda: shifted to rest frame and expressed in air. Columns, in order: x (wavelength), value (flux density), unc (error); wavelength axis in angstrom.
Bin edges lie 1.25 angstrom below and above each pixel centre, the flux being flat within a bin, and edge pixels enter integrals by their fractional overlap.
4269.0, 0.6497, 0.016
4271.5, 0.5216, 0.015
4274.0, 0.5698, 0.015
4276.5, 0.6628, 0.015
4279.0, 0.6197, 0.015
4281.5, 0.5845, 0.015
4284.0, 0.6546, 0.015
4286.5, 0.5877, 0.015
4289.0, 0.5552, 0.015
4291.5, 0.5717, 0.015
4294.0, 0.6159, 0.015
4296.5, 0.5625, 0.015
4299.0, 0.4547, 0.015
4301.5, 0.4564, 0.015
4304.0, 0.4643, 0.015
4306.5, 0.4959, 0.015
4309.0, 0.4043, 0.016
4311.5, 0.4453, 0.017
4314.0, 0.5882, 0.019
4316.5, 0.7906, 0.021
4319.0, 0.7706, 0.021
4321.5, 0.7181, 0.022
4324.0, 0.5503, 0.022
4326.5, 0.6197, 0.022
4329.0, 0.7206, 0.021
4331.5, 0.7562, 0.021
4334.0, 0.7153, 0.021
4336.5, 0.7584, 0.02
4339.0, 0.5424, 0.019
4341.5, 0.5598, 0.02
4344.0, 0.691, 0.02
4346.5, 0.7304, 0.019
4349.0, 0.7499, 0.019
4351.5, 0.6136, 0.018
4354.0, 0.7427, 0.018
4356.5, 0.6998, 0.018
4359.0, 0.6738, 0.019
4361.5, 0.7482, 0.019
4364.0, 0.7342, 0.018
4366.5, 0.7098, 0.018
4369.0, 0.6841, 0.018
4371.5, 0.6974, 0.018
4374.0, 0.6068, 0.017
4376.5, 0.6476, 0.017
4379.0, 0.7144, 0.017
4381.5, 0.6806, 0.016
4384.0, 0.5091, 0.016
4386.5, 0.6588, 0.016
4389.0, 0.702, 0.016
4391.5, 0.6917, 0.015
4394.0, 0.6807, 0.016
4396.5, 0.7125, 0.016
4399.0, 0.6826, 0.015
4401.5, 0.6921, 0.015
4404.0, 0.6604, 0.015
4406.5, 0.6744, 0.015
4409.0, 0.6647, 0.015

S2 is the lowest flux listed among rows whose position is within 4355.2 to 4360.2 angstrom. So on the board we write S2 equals 0.6738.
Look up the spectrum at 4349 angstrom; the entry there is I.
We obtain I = 0.7499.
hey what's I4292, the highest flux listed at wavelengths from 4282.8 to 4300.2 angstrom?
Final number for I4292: 0.6546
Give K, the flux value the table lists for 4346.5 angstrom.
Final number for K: 0.7304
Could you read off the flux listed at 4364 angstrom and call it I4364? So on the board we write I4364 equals 0.7342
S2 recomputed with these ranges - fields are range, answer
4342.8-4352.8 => 0.6136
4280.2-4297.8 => 0.5552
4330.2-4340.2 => 0.5424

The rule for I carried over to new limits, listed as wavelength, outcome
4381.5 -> 0.6806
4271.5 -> 0.5216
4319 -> 0.7706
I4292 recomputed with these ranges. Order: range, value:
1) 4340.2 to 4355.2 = 0.7499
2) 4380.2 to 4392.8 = 0.702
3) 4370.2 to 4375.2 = 0.6974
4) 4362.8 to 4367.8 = 0.7342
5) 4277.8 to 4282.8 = 0.6197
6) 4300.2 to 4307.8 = 0.4959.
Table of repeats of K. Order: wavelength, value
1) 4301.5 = 0.4564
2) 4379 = 0.7144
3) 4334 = 0.7153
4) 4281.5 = 0.5845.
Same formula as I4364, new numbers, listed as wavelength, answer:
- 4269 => 0.6497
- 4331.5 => 0.7562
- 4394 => 0.6807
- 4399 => 0.6826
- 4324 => 0.5503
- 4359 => 0.6738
